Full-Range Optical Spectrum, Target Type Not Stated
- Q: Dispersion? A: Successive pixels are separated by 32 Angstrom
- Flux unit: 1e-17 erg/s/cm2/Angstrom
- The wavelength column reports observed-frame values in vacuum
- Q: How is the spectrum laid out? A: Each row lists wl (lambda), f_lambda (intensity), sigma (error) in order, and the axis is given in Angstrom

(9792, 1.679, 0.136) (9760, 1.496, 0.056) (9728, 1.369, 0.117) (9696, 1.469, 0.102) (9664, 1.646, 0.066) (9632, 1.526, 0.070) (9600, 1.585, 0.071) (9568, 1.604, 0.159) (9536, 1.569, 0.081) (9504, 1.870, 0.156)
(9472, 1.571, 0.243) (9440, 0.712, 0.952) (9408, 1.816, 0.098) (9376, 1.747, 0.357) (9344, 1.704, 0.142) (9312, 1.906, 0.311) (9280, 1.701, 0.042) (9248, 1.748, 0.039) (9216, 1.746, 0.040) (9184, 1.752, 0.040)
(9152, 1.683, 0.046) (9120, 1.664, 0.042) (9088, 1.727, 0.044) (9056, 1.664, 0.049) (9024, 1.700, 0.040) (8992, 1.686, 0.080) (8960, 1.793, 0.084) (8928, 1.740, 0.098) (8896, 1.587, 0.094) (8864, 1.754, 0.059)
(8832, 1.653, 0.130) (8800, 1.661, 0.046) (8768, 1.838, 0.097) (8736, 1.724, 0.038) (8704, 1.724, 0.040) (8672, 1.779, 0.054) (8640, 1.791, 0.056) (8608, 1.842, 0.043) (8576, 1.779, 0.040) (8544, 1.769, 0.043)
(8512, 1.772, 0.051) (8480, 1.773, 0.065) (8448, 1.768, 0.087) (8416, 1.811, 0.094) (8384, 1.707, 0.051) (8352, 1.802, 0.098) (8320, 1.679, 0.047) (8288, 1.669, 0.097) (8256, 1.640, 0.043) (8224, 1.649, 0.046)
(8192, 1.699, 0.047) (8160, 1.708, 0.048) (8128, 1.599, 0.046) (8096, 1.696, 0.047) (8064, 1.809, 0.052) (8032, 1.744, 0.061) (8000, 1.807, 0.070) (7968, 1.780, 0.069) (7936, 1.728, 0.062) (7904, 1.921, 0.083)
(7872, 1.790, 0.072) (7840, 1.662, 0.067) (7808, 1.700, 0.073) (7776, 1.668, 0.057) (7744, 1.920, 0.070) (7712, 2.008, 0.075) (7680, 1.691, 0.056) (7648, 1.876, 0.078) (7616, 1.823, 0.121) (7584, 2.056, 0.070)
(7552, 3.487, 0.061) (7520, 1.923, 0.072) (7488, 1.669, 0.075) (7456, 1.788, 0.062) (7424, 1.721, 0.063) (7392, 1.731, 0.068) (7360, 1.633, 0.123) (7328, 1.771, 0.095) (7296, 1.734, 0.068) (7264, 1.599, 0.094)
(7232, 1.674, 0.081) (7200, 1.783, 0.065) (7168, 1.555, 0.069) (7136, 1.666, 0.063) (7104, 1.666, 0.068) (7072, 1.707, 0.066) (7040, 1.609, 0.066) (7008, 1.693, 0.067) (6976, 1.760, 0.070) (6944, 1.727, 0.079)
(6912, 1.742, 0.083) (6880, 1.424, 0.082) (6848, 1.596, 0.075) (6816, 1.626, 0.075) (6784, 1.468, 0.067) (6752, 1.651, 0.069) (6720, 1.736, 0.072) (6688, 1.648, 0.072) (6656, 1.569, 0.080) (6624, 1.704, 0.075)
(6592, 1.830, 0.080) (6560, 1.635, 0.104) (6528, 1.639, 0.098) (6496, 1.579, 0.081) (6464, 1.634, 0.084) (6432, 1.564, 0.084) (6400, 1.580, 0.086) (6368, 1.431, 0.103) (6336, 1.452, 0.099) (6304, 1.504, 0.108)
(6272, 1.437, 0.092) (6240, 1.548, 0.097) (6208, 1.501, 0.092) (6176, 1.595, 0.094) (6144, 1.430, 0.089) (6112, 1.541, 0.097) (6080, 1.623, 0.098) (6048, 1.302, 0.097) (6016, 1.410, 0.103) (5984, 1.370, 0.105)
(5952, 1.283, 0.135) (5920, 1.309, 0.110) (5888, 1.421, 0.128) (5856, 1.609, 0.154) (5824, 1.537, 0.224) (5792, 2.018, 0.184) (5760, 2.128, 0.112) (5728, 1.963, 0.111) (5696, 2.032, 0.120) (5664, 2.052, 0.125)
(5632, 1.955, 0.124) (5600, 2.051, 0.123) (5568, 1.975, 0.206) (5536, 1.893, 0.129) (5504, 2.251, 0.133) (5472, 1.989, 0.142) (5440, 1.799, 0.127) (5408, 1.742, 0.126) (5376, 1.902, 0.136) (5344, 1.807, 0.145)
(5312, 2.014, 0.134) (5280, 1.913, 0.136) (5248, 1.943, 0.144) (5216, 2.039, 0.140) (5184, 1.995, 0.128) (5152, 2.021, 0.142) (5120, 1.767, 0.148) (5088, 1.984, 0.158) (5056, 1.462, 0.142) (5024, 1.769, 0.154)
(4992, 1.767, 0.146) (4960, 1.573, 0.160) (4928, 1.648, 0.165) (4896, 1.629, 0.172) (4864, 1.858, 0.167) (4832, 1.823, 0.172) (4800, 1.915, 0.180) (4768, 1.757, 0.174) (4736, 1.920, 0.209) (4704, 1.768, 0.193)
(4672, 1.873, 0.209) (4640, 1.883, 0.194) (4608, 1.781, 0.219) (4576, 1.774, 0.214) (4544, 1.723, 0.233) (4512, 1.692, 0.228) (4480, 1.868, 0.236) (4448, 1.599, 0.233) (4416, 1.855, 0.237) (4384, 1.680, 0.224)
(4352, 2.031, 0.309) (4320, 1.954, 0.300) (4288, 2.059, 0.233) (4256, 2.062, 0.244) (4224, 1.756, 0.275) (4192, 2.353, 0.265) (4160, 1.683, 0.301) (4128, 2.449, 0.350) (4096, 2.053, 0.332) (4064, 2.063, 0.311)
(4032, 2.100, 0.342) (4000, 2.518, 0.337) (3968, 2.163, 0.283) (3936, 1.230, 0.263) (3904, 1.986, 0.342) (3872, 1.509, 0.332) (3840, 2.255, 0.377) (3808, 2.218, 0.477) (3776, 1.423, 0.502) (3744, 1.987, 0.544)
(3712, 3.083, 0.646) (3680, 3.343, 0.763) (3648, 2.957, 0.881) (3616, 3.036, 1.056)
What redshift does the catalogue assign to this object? 0.15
